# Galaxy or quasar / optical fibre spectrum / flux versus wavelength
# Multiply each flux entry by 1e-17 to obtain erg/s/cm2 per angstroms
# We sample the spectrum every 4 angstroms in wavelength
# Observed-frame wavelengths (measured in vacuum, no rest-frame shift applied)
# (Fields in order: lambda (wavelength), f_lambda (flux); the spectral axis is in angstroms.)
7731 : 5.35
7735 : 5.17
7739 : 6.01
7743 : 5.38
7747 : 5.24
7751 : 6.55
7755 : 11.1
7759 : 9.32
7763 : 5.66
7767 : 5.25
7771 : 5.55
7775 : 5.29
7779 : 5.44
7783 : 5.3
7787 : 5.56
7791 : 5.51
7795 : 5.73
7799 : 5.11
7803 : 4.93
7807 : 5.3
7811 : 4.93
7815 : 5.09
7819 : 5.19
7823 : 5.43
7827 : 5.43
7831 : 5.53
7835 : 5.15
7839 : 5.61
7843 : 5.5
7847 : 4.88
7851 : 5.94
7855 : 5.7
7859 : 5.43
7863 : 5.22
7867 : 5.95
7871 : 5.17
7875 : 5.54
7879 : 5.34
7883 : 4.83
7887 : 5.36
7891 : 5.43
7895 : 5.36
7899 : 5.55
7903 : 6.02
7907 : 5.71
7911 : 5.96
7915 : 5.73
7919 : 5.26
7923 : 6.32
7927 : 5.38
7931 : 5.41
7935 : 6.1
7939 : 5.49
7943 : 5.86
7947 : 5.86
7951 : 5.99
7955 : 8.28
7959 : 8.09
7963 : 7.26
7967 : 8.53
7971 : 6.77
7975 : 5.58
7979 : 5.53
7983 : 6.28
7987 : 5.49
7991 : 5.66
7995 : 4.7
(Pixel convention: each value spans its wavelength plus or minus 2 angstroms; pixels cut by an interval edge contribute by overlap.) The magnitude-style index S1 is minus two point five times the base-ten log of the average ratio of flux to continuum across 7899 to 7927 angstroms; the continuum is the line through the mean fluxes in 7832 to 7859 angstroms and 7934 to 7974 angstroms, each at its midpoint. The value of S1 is 0.09 mag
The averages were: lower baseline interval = 5.46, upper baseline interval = 6.81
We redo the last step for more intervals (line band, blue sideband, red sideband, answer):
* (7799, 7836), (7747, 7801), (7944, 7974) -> 0.23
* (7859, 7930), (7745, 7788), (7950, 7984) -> 0.22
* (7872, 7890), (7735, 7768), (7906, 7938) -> 0.14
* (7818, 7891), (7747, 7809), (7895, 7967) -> 0.14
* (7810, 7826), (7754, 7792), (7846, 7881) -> 0.14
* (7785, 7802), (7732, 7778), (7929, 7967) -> 0.18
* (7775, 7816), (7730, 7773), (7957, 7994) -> 0.22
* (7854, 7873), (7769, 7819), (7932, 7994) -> 0.05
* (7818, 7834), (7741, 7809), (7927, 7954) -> 0.11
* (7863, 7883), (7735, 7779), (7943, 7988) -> 0.21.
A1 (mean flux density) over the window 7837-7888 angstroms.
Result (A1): 5.42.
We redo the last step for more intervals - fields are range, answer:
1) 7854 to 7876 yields 5.49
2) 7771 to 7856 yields 5.36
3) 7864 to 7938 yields 5.57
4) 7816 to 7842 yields 5.38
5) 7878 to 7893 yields 5.23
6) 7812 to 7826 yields 5.23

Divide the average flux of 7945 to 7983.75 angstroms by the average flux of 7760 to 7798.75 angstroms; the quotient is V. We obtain 1.23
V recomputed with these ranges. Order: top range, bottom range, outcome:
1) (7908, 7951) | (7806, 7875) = 1.07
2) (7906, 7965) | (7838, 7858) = 1.12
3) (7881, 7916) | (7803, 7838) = 1.06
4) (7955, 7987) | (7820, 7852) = 1.27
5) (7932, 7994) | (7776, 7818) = 1.21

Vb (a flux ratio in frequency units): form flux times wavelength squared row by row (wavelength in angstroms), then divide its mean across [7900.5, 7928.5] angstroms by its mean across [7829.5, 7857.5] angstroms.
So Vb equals 1.1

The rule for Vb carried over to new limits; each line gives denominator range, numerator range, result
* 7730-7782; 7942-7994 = 1.10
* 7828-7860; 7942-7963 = 1.30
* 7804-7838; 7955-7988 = 1.35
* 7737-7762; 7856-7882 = 0.78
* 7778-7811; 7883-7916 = 1.08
